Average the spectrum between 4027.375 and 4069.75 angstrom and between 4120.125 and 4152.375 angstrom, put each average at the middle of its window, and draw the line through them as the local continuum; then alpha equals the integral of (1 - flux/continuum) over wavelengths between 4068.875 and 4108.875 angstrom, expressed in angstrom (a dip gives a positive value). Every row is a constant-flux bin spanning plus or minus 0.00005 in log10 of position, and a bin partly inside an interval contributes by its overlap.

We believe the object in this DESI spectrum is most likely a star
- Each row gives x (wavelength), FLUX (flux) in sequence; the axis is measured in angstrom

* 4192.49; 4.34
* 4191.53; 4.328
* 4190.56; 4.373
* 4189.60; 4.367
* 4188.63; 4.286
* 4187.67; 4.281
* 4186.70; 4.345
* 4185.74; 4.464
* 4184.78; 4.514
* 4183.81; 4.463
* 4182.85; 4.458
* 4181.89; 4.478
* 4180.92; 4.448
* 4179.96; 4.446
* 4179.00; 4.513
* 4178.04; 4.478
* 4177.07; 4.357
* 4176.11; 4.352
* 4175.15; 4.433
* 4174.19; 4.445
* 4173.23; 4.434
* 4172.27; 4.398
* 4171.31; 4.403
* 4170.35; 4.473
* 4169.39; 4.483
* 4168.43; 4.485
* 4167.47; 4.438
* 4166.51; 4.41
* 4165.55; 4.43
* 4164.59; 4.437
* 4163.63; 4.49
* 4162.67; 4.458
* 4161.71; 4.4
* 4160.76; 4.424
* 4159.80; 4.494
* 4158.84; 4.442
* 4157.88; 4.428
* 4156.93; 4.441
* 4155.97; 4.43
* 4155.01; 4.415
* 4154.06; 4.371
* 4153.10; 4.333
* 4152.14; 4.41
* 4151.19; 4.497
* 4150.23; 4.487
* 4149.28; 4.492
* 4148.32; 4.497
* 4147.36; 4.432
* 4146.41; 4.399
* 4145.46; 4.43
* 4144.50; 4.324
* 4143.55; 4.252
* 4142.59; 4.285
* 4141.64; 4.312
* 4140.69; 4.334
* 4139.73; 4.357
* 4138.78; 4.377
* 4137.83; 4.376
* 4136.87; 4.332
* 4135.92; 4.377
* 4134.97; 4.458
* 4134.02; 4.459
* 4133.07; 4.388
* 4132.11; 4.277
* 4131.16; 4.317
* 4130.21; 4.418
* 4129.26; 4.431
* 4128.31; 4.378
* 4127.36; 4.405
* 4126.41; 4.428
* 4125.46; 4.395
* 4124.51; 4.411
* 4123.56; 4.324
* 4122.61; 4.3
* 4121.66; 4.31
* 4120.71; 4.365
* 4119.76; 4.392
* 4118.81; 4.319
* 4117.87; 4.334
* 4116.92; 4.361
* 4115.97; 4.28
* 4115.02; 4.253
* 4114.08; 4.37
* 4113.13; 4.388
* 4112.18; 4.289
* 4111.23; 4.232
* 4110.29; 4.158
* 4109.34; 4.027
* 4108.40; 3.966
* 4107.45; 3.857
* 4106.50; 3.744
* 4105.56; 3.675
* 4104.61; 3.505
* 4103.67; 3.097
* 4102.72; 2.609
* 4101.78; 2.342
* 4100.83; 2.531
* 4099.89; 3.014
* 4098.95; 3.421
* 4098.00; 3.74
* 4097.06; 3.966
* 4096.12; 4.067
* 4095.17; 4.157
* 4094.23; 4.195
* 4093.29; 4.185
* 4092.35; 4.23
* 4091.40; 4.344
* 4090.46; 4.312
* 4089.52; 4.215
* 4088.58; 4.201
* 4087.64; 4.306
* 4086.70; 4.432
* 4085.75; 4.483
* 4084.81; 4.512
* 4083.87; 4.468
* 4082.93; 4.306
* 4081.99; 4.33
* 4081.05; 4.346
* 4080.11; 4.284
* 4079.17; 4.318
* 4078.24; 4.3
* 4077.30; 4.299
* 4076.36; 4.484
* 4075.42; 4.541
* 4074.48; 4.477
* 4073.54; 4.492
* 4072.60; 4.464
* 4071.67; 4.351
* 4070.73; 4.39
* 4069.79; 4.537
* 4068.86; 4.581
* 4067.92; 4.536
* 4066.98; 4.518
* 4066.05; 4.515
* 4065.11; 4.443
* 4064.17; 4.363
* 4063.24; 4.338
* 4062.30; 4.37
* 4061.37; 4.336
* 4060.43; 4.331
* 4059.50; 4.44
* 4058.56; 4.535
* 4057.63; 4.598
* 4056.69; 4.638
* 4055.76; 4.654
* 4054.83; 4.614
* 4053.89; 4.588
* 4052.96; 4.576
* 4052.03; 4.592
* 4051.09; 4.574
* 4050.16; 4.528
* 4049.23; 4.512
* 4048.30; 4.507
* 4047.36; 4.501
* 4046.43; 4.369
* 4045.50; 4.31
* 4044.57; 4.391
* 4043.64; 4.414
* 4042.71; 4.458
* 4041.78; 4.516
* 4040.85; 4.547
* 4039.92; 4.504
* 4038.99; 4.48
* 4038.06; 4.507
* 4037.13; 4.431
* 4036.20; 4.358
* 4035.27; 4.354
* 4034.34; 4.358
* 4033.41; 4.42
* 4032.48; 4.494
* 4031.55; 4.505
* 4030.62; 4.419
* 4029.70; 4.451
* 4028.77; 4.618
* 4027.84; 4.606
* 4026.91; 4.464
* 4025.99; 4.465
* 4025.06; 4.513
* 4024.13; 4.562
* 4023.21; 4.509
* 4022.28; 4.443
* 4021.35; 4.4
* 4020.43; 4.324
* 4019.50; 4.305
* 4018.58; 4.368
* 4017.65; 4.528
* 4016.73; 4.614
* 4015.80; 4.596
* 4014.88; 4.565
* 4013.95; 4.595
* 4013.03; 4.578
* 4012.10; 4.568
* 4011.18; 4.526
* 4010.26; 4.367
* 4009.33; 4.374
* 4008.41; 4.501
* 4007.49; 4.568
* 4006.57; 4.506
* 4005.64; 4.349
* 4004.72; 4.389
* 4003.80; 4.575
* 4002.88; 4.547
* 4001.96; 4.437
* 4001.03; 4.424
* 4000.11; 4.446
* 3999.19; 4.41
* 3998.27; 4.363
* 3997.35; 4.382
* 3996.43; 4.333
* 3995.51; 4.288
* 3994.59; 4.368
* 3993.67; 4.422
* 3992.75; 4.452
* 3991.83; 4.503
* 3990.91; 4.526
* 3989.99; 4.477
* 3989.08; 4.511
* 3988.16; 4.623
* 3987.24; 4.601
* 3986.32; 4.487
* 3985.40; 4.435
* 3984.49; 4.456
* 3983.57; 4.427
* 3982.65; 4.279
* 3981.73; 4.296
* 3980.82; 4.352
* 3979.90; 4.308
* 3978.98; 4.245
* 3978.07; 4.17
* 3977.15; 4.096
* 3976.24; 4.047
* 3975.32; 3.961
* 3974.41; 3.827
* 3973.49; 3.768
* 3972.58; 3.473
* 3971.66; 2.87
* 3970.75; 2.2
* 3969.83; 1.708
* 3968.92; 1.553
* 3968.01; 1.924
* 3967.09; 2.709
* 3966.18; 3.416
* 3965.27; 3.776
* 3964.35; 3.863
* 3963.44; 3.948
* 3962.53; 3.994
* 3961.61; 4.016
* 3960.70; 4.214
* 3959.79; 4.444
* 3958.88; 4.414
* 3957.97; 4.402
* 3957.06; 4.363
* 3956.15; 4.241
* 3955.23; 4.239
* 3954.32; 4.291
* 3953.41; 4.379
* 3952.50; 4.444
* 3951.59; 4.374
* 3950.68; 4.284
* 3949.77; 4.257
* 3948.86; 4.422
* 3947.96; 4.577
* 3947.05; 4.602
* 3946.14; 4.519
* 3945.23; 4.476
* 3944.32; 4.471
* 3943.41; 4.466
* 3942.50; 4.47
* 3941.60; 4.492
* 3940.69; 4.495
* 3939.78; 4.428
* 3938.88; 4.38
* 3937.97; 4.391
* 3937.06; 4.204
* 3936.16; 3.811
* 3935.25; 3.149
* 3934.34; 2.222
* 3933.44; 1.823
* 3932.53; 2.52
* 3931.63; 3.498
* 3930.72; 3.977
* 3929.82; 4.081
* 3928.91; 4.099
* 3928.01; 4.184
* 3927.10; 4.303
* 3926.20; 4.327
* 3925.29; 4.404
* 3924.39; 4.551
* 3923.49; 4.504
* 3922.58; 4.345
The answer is 3.58 angstrom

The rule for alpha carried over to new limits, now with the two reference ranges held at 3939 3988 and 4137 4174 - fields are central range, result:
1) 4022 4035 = -1.03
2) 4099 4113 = 2.57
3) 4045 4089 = -2.25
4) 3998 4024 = -2.22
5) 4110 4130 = 0.00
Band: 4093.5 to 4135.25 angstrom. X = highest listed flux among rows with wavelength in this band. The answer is 4.459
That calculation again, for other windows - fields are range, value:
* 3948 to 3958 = 4.444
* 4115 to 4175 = 4.497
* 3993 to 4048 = 4.618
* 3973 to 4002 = 4.623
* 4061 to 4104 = 4.581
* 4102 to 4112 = 4.232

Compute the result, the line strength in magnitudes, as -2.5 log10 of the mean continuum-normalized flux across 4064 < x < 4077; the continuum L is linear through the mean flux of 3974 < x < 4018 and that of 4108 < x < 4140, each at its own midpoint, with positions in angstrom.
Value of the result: -0.03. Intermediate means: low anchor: 4.41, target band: 4.48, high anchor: 4.33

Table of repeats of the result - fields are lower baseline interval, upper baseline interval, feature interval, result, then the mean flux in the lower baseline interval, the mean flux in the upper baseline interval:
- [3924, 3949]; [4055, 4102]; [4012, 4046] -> -0.07 mag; 4.04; 4.26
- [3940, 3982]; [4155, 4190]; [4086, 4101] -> 0.07 mag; 3.95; 4.43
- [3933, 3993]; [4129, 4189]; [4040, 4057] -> -0.08 mag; 4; 4.41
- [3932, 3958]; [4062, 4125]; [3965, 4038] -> -0.02 mag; 4.1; 4.15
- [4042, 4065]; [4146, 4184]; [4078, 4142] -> 0.08 mag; 4.48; 4.44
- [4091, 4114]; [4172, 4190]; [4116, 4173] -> -0.08 mag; 3.75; 4.42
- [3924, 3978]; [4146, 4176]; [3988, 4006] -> -0.11 mag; 3.88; 4.44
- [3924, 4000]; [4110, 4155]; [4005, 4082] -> -0.07 mag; 4.03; 4.37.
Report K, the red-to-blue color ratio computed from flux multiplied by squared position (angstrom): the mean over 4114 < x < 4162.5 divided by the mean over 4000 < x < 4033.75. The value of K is 1.04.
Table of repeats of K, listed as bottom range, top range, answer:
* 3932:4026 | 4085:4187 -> 1.11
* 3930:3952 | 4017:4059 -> 1.17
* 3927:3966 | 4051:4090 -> 1.16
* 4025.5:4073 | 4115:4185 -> 1.03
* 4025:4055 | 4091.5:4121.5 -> 0.90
